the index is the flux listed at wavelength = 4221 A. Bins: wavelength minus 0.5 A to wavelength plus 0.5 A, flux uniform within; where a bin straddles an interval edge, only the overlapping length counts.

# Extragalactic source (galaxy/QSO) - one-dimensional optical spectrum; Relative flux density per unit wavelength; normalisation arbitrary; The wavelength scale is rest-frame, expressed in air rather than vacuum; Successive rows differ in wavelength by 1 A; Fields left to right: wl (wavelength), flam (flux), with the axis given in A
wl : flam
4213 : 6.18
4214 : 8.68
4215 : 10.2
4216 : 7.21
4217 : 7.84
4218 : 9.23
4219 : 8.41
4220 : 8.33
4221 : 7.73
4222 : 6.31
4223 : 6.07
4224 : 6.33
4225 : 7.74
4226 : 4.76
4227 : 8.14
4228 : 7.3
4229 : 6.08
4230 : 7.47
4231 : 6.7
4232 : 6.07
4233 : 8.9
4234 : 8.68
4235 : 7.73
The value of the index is 7.73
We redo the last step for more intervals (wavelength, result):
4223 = 6.07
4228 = 7.3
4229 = 6.08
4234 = 8.68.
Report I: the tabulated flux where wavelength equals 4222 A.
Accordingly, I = 6.31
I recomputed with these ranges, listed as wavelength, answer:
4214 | 8.68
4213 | 6.18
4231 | 6.7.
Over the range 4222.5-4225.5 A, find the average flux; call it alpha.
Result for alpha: 6.71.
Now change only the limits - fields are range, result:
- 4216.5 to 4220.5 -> 8.45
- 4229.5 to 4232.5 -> 6.75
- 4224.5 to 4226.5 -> 6.25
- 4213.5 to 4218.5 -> 8.63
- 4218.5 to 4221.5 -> 8.16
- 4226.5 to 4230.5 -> 7.25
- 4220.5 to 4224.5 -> 6.61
